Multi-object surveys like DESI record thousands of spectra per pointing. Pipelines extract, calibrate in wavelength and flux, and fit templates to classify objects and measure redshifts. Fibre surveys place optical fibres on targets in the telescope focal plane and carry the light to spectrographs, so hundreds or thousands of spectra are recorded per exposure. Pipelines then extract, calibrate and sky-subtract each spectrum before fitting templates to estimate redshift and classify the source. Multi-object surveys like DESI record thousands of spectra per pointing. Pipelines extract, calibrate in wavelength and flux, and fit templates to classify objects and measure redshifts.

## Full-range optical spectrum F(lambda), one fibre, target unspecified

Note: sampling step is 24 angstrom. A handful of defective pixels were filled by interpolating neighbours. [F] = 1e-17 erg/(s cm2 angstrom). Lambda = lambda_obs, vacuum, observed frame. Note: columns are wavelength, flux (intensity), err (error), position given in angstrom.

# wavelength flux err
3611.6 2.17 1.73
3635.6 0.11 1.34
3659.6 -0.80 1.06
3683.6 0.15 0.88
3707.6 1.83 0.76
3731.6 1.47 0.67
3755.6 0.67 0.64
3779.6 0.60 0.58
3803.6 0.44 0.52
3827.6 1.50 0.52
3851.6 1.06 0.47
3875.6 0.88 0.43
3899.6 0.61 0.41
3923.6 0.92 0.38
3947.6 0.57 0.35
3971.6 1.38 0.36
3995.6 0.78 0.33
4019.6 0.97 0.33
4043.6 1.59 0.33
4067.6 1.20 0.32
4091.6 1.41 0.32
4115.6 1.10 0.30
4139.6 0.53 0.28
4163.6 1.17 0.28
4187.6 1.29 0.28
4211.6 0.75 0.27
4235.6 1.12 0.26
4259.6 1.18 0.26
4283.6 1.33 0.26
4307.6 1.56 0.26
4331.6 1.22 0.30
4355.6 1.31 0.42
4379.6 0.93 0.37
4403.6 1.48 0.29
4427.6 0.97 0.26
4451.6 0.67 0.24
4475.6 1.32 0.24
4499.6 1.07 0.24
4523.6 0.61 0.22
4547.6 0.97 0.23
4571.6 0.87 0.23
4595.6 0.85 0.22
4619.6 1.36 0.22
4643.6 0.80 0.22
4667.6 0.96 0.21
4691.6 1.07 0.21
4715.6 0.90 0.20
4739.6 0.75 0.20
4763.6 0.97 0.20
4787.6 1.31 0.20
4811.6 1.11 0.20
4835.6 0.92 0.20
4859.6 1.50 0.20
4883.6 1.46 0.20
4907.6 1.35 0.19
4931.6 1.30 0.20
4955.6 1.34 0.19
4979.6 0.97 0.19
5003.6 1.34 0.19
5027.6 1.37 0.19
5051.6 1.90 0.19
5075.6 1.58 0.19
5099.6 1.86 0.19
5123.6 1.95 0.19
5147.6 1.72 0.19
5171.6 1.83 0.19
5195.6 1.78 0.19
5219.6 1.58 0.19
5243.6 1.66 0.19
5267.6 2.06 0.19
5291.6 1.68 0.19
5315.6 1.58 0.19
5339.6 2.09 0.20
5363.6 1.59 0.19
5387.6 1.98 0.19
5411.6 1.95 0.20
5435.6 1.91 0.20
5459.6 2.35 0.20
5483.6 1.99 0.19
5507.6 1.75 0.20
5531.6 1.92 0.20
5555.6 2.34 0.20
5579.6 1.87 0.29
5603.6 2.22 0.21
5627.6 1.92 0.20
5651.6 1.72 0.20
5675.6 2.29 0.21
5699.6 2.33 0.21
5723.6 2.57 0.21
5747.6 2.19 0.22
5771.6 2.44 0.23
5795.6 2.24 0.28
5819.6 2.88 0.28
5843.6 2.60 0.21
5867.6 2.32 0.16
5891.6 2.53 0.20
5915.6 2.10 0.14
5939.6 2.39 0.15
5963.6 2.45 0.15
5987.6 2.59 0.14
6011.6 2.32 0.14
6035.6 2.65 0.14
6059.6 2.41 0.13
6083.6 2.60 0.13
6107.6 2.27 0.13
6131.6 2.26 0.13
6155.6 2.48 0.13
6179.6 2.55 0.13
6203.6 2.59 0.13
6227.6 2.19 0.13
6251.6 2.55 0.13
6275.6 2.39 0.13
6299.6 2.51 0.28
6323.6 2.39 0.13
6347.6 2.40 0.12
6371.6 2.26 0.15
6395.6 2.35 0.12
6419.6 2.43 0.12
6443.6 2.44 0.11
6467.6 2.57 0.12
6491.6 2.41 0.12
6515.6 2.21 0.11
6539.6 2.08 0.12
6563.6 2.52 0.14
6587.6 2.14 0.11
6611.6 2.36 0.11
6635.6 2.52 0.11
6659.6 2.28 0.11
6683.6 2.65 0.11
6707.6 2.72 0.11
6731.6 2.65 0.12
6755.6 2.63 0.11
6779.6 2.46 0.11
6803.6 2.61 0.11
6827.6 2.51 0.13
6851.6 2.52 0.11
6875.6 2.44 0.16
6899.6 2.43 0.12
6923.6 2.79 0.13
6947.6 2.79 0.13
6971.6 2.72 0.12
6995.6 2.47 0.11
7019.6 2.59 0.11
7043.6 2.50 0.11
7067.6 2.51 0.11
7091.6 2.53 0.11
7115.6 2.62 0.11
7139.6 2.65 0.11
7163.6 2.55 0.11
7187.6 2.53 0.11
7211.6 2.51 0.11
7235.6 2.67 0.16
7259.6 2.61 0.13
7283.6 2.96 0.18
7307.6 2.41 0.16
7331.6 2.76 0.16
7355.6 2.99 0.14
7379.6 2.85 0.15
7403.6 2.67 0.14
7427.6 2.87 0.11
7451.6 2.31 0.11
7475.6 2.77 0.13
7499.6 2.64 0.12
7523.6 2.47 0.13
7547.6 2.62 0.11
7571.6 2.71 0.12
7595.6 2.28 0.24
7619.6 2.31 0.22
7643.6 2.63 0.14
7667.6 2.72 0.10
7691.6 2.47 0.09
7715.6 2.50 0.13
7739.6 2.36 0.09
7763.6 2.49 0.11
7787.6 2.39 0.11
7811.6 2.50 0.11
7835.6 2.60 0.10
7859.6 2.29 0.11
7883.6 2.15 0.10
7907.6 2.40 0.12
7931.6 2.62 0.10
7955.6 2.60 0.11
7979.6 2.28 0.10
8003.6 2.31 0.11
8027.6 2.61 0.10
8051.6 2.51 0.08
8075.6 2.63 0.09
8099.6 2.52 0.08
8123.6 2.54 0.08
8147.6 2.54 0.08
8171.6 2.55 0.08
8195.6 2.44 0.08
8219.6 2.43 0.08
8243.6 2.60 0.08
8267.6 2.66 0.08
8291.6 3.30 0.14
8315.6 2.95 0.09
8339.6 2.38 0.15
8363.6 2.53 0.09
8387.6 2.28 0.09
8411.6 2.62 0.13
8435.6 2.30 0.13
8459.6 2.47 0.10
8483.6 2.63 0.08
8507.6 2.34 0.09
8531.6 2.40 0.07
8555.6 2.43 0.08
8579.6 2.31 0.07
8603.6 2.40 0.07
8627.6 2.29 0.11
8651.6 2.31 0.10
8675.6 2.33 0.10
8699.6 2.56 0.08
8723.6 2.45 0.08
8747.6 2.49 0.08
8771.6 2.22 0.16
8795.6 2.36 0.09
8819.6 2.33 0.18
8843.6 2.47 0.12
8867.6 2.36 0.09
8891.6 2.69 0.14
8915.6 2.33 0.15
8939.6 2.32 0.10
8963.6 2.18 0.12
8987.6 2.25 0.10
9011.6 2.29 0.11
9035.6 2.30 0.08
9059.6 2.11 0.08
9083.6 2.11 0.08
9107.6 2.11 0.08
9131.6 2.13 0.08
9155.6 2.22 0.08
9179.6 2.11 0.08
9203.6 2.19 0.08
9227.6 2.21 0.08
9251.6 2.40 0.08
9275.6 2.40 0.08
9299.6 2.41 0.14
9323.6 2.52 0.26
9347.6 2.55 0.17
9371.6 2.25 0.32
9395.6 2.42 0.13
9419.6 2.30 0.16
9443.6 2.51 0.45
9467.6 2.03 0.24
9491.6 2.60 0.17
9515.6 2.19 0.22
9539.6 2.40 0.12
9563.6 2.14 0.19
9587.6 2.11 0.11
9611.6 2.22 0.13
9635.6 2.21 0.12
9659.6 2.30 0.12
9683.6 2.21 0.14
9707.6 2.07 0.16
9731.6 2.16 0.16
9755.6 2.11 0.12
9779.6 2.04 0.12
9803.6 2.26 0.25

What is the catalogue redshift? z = 0.263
